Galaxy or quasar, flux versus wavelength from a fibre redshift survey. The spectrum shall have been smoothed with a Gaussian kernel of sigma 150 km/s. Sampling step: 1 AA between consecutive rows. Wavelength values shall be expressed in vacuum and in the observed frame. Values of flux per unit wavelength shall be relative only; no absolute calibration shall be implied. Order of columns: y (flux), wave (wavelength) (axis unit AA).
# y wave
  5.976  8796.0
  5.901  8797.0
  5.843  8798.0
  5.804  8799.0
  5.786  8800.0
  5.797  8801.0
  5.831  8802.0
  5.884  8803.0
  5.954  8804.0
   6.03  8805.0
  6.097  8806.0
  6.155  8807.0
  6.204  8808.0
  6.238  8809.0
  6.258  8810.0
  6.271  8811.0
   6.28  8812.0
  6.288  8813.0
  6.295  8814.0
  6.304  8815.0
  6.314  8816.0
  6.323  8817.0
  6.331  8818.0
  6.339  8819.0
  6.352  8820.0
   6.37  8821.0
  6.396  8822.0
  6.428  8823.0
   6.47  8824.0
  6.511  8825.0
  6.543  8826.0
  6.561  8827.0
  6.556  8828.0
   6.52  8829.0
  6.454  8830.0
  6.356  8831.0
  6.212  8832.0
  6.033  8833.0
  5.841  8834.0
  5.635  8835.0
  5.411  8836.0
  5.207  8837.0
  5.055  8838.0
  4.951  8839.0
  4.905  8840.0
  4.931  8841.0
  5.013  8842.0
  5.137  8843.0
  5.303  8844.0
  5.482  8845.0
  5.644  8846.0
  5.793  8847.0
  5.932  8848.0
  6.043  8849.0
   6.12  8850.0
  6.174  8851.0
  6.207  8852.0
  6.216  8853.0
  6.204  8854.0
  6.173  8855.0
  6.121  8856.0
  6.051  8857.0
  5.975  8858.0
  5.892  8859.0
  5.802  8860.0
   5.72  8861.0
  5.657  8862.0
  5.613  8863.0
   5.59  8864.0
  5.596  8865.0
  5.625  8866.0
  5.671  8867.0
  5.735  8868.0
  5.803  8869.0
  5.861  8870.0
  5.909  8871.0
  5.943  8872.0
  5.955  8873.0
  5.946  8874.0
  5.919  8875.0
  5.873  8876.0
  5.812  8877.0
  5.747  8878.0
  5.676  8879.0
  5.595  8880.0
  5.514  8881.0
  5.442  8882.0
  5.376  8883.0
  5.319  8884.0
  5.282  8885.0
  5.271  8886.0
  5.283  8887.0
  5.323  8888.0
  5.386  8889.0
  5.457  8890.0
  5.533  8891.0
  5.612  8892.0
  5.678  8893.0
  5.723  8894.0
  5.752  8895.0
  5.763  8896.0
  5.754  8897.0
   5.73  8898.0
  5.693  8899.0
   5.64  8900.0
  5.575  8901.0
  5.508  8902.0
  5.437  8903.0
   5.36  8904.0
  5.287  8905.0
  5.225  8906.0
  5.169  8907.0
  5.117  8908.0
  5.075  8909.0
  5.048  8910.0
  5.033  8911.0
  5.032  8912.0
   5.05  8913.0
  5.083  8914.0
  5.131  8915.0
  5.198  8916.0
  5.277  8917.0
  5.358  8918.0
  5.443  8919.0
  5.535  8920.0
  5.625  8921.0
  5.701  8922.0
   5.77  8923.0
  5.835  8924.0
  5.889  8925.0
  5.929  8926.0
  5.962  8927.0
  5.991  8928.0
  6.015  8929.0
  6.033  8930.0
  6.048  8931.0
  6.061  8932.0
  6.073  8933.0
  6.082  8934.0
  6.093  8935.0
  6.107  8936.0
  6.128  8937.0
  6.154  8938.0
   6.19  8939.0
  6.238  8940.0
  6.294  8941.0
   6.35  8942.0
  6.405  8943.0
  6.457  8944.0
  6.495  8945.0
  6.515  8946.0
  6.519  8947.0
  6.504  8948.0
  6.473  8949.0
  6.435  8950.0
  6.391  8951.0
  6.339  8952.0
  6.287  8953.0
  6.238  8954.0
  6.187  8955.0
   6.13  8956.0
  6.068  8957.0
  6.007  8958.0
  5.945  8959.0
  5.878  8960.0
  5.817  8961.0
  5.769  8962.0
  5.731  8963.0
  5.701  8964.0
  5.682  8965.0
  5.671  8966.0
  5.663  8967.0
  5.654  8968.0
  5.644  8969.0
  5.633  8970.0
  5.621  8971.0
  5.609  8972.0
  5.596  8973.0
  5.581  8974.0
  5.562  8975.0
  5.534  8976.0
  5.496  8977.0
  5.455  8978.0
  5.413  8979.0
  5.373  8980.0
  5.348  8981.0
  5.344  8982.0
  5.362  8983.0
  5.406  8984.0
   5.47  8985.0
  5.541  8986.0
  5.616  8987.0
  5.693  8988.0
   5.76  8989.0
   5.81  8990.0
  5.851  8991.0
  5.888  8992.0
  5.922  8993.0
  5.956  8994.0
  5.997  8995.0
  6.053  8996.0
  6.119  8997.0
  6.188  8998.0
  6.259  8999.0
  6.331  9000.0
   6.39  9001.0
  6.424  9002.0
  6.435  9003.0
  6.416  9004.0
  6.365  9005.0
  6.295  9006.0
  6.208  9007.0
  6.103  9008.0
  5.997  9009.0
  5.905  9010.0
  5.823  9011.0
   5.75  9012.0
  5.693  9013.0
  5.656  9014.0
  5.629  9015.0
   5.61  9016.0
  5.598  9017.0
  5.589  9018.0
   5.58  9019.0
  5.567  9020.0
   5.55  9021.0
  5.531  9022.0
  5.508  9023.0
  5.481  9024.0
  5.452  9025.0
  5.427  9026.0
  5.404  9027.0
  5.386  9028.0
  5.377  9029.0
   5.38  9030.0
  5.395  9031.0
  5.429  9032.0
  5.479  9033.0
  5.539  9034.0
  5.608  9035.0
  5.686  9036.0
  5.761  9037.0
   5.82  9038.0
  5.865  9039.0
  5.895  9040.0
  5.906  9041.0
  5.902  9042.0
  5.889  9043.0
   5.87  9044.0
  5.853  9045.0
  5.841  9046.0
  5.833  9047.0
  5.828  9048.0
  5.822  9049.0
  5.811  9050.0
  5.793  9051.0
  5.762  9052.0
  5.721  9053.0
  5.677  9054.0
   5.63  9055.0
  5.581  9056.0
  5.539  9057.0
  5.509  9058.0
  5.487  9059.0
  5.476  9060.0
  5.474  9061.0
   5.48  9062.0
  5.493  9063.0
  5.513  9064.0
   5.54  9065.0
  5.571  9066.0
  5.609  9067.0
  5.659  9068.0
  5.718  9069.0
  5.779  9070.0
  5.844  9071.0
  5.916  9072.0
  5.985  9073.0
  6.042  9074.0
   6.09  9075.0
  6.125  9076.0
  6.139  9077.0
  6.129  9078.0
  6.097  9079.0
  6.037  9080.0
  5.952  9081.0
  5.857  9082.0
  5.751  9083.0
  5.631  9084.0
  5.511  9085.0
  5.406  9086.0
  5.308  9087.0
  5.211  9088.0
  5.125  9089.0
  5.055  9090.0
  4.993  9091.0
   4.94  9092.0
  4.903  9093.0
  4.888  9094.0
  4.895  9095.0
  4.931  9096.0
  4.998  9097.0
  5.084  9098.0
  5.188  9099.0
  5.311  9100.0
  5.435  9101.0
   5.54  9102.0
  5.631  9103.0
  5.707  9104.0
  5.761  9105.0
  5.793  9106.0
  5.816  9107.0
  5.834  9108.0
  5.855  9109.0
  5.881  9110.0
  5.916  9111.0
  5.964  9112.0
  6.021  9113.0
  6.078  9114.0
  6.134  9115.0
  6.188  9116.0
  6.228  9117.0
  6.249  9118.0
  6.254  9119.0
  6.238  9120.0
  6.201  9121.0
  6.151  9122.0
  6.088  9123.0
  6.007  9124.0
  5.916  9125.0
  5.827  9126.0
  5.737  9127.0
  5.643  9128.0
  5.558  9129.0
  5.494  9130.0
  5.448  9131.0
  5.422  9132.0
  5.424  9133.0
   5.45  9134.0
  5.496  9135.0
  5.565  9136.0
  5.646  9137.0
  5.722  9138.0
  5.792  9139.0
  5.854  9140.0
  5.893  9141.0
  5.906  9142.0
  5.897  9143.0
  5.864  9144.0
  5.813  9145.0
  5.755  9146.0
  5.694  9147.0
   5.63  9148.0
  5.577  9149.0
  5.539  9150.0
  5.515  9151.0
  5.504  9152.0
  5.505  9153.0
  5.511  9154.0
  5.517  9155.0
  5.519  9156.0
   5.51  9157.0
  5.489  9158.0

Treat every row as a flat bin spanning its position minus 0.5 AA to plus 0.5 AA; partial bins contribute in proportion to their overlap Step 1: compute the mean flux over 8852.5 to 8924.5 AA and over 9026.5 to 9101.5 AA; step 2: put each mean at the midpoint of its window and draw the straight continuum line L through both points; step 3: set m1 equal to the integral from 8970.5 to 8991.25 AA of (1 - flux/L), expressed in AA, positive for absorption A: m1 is 0.2 AA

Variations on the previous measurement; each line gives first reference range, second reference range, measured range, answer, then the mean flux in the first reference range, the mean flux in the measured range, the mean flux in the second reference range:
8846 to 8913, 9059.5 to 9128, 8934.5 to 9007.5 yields -3.8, 5.65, 5.97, 5.69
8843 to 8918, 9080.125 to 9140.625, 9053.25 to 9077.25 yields -0.3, 5.61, 5.7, 5.63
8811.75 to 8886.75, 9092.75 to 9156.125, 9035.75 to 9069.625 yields 0.2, 5.88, 5.7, 5.69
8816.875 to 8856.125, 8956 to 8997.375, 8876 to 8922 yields 3.2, 5.95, 5.43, 5.69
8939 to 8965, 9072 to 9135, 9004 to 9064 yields 2.3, 6.2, 5.69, 5.69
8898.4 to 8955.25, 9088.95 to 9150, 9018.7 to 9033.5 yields 0.7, 5.82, 5.46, 5.66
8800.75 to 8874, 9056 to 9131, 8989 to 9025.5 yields -0.9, 5.96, 5.91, 5.68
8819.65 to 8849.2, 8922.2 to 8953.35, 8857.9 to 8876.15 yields 0.5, 5.86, 5.79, 6.19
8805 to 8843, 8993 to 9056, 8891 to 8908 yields 1.2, 6.05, 5.54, 5.81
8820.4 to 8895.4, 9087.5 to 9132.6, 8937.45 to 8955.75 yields -2.0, 5.79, 6.36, 5.63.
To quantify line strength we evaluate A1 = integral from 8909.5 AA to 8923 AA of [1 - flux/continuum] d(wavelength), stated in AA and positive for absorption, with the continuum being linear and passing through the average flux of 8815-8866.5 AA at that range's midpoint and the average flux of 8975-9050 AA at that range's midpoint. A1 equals 1.3 AA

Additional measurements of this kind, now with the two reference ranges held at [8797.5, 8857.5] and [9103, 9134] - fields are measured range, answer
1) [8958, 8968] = 0.3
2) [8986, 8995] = 0.2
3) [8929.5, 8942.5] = -0.4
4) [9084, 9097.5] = 1.8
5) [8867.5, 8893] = 1.5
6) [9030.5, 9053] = 0.6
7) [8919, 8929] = 0.3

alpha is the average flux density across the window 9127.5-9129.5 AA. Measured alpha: 5.6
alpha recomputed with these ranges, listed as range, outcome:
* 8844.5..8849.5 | 5.78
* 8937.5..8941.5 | 6.22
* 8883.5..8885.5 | 5.3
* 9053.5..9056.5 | 5.63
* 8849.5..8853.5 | 6.18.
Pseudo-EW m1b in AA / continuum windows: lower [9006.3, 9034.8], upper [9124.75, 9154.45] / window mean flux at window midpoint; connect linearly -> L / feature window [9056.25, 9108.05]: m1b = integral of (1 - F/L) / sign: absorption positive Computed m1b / 0.8 AA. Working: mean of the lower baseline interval 5.61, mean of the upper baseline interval 5.65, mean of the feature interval 5.55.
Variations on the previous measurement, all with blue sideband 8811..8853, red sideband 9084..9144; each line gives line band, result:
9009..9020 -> 0.1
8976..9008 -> -0.5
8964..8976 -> 0.4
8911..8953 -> -0.7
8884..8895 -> 0.8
